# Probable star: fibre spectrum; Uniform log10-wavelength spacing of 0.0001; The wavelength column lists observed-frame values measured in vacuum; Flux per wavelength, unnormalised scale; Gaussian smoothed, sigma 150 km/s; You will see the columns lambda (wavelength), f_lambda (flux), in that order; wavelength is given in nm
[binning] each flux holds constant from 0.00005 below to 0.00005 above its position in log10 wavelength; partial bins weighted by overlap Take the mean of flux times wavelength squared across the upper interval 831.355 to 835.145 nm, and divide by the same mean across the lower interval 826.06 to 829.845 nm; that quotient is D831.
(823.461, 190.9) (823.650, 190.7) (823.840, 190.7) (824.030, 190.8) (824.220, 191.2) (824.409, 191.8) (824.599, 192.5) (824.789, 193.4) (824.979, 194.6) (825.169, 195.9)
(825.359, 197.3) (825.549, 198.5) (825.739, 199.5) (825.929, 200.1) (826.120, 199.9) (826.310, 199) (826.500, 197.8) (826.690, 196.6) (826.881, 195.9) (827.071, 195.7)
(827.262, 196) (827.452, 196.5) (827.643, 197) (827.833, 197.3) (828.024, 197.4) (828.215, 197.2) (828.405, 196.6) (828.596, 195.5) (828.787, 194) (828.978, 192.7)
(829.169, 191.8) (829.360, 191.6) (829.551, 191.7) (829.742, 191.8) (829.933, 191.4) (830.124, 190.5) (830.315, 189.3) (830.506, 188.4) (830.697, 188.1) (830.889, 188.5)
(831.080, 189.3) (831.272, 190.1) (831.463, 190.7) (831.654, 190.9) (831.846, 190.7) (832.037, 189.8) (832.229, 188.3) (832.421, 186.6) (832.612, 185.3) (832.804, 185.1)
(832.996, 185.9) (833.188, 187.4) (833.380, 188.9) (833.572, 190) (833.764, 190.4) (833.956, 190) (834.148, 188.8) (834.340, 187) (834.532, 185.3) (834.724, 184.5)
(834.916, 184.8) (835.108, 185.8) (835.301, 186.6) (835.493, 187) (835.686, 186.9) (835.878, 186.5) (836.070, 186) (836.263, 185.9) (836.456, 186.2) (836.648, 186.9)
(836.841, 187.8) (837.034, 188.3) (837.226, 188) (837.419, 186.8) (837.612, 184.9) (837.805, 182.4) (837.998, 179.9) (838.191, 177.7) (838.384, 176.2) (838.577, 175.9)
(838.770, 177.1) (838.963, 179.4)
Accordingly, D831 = 1.0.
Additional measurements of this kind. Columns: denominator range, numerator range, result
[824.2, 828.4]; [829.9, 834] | 0.97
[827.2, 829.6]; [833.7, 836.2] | 0.97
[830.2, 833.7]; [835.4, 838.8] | 0.99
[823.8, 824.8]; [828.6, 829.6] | 1.02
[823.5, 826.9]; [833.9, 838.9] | 0.97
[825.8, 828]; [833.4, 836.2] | 0.97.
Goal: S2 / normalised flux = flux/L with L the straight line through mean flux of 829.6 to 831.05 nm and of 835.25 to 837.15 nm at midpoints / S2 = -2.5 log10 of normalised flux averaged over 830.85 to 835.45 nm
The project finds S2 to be 0.00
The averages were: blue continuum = 190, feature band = 188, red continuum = 187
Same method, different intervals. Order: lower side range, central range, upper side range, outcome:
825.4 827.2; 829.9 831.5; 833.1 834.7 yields 0.02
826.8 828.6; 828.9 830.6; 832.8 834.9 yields 0.01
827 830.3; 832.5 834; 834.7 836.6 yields 0.01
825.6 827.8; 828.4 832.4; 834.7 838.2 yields 0.01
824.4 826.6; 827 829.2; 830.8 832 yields -0.01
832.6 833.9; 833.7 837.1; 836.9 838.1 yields 0.00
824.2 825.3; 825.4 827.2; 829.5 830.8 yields -0.03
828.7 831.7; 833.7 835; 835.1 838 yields 0.00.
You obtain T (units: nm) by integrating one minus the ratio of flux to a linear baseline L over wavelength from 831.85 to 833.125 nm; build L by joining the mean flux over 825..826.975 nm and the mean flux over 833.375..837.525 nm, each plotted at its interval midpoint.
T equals 0.02 nm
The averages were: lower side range 198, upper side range 187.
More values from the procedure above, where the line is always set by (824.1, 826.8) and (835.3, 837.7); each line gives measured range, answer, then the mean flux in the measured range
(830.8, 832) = 0.007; 190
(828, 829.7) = -0.006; 194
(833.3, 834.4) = -0.001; 189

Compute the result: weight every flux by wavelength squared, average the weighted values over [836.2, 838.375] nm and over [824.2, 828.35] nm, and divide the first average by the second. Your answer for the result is 1.0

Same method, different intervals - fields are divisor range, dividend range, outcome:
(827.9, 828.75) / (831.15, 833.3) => 0.97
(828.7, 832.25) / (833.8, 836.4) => 0.99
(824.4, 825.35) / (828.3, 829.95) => 1.01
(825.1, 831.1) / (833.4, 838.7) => 0.97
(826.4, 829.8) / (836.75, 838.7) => 0.96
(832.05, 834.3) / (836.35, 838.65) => 0.99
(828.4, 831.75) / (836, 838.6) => 0.98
